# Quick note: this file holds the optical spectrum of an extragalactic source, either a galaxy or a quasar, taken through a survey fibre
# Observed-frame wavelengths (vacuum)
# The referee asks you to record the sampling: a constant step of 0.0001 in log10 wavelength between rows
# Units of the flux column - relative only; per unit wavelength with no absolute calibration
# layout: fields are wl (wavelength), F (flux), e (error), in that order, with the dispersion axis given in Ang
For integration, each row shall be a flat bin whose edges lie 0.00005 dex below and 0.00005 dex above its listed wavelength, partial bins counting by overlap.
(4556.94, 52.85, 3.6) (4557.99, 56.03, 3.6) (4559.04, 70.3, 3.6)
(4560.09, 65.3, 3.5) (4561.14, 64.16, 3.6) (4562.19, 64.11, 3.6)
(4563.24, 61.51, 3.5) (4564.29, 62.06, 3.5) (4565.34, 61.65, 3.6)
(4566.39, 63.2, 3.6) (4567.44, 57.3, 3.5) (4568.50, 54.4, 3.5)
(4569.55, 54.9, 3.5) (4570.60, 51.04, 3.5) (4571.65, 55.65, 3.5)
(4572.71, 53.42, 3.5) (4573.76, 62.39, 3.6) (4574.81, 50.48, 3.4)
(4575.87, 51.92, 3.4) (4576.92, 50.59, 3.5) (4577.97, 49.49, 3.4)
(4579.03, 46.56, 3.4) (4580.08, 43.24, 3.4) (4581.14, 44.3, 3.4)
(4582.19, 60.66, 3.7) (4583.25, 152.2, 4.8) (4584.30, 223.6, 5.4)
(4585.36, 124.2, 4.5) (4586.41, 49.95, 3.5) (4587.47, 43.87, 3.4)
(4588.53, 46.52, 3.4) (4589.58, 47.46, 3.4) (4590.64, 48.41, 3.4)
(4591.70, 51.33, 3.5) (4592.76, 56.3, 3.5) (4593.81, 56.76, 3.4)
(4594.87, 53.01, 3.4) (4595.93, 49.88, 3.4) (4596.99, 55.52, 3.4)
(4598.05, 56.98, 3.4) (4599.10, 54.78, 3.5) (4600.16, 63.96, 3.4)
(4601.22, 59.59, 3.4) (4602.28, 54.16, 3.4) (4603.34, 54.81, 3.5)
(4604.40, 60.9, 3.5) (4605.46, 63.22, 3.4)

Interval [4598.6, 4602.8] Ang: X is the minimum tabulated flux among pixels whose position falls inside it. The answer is 54.16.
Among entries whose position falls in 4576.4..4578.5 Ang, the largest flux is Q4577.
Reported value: 50.59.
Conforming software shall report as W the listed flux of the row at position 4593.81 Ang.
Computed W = 56.76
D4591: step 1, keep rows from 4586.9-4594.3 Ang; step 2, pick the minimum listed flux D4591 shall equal 43.87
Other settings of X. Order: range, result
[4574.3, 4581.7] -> 43.24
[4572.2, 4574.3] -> 53.42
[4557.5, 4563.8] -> 56.03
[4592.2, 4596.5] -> 49.88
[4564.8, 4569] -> 54.4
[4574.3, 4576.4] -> 50.48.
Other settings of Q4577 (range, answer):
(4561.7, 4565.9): 64.11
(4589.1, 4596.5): 56.76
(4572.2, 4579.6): 62.39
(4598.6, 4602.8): 63.96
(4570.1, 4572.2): 55.65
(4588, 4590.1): 47.46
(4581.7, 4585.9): 223.6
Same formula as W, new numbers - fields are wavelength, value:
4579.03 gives 46.56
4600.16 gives 63.96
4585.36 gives 124.2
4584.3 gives 223.6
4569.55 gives 54.9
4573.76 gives 62.39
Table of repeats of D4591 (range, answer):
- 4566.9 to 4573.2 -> 51.04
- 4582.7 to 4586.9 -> 49.95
